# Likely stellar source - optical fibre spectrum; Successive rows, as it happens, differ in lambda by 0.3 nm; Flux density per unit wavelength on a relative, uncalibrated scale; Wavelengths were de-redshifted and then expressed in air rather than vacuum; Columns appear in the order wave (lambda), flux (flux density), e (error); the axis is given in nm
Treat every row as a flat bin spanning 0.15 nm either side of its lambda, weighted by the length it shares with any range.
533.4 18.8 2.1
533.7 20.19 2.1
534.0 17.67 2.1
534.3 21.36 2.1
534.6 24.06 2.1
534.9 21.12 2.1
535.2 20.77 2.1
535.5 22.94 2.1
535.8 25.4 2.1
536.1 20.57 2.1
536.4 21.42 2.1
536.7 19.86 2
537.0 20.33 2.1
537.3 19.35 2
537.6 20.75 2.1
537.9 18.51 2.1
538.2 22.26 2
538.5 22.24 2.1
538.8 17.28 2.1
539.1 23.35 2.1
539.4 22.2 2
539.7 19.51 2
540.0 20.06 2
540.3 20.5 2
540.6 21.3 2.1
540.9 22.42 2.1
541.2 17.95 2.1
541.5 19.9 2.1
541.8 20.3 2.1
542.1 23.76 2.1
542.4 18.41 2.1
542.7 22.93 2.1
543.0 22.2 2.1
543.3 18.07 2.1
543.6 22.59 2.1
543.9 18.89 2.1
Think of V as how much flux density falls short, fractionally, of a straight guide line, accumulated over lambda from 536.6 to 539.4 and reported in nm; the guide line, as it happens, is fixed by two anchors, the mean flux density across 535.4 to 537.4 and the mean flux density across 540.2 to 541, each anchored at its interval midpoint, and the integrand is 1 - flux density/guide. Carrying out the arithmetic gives 0.114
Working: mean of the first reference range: 21.4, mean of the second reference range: 21.4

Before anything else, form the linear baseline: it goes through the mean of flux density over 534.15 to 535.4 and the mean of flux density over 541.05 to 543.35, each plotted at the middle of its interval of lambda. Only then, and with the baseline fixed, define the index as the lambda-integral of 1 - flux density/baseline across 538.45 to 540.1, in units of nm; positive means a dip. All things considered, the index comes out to 0.028 nm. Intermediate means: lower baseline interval 21.9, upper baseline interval 20.5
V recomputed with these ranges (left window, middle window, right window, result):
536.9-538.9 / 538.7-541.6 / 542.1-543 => 0.037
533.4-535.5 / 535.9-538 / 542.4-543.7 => 0.064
